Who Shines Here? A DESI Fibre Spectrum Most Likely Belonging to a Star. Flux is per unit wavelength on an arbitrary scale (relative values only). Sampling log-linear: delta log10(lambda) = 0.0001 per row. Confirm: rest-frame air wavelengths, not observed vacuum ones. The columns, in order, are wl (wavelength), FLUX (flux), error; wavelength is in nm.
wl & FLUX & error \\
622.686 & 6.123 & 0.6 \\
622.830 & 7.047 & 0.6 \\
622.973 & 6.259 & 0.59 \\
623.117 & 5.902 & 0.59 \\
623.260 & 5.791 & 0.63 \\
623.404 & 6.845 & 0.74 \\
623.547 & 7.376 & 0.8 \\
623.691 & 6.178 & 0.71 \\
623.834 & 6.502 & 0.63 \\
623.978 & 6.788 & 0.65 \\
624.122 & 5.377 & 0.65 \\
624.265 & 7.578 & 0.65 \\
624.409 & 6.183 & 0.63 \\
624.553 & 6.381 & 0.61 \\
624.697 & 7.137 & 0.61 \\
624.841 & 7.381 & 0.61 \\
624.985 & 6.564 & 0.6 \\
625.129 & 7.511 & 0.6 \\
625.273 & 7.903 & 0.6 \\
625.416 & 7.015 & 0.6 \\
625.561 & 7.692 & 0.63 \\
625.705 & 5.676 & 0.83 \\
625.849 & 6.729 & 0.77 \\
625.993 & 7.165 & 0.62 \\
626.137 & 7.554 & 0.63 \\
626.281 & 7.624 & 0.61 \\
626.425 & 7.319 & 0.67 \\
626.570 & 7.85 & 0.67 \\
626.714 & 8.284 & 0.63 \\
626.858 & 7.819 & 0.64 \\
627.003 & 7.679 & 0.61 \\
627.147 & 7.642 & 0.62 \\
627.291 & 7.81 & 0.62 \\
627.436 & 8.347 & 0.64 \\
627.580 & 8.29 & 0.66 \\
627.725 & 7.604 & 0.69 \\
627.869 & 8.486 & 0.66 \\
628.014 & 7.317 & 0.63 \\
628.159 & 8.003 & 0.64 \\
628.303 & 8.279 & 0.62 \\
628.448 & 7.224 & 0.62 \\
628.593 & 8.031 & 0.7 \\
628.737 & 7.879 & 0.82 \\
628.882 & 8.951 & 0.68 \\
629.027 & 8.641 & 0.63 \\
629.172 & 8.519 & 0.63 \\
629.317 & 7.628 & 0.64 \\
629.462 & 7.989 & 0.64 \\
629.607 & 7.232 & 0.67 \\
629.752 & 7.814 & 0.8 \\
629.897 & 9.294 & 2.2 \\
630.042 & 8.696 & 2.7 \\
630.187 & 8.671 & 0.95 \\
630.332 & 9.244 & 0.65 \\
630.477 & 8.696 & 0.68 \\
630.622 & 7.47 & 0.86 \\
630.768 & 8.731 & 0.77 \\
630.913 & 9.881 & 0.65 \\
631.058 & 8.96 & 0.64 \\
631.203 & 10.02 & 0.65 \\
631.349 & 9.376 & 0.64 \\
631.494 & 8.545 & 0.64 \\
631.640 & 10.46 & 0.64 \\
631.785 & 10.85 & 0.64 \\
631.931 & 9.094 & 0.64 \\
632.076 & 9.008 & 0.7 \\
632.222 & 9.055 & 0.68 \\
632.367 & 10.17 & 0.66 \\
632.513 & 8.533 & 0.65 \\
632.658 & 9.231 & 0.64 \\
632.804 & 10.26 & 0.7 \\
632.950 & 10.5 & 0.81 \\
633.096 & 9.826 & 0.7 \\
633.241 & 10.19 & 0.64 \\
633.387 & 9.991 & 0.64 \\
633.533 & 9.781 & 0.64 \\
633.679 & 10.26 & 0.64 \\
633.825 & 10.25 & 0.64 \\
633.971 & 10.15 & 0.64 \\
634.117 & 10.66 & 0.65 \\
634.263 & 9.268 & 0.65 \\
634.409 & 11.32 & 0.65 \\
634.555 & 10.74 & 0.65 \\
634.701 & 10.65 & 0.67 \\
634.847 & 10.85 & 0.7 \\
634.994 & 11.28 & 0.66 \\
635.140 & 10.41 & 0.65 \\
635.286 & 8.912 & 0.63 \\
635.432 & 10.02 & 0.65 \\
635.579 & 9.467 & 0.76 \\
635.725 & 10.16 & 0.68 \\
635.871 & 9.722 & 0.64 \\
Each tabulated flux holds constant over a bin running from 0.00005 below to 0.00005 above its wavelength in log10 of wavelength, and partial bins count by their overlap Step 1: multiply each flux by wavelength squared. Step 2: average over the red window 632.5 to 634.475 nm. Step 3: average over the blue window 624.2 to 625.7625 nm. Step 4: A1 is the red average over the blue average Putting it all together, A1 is 1.47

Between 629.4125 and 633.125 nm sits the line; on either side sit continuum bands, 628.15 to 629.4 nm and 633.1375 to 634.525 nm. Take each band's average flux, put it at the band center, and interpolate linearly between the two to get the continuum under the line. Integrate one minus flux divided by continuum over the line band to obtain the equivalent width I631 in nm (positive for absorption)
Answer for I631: 0.01 nm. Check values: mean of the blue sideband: 8.13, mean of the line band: 9.14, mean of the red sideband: 10.2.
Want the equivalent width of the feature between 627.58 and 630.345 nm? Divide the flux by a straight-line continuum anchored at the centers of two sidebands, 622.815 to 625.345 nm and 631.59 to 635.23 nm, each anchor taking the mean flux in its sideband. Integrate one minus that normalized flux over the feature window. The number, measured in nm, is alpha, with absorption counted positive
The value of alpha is 0.103 nm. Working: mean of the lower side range 6.7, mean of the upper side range 10.1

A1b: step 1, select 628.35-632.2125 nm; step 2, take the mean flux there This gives 8.73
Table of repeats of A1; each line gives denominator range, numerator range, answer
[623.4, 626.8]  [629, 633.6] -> 1.33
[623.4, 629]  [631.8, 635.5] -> 1.39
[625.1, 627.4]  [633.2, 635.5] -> 1.41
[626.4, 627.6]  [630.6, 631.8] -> 1.20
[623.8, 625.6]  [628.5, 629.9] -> 1.19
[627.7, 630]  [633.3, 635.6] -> 1.29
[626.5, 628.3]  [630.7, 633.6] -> 1.23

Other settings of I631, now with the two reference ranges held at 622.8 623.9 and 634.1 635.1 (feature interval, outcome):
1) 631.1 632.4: 0.002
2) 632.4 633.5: 0.028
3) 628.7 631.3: 0.107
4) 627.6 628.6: 0.046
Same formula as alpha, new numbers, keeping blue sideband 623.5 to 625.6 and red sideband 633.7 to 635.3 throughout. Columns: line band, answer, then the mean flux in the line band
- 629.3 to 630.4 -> 0.06 nm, 8.35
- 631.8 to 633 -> 0.02 nm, 9.53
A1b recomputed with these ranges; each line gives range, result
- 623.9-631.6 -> 7.87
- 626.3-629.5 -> 7.97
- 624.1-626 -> 6.91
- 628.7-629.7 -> 8.12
